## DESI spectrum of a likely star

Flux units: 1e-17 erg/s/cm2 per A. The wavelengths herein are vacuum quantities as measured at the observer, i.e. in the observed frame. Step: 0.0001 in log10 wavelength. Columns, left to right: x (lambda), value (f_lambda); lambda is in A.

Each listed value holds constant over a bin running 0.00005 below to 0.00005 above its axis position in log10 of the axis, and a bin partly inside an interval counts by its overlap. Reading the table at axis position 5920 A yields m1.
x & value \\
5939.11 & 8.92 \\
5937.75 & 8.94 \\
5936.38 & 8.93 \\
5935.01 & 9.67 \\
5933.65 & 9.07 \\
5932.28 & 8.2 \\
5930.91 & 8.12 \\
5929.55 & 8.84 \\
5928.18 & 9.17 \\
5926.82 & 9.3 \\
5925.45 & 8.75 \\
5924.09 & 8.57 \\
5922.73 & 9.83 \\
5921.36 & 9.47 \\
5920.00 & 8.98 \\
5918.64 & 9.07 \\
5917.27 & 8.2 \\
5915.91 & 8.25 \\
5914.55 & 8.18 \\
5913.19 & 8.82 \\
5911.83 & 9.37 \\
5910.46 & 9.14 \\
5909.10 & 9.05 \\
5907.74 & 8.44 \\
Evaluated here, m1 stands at 8.98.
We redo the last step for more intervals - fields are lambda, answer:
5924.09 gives 8.57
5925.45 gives 8.75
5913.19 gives 8.82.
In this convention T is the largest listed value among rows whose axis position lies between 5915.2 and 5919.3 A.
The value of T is 9.07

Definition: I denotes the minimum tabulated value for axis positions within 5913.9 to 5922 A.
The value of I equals 8.18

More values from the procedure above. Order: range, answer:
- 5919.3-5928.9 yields 8.57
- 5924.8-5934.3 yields 8.12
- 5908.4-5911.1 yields 9.05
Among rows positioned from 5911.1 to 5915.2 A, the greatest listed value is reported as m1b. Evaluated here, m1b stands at 9.37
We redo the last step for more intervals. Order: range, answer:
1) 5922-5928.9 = 9.83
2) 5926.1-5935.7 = 9.67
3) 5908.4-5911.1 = 9.14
